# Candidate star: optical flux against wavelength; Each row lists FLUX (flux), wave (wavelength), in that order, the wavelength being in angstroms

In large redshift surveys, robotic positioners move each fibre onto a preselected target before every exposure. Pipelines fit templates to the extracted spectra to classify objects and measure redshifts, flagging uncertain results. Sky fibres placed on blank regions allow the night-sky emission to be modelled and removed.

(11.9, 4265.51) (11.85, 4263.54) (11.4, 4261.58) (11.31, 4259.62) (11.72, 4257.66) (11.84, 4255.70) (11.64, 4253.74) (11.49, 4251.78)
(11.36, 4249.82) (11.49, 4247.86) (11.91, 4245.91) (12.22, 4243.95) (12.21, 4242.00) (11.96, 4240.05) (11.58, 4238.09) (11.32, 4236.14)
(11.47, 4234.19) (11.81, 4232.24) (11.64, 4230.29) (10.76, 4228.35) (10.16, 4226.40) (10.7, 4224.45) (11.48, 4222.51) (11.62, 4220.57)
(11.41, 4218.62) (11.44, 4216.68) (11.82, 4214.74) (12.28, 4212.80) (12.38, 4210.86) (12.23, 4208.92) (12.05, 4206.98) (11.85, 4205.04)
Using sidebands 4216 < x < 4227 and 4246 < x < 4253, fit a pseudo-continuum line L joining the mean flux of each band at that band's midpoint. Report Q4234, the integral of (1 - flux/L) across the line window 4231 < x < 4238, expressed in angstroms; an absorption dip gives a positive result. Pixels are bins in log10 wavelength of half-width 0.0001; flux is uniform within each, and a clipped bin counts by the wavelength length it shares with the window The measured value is -0.14 angstroms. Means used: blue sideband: 11.2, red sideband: 11.5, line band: 11.5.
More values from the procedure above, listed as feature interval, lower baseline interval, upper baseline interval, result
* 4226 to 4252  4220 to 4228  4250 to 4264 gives -0.7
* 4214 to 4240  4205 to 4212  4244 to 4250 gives 1.3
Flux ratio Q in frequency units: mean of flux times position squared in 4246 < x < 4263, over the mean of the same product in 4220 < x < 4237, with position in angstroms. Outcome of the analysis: 1.0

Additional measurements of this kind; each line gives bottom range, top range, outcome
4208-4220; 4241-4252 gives 1.01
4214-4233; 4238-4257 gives 1.06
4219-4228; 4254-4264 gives 1.07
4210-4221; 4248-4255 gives 0.99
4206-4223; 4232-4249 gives 1.00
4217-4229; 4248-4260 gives 1.06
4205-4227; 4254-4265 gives 1.02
